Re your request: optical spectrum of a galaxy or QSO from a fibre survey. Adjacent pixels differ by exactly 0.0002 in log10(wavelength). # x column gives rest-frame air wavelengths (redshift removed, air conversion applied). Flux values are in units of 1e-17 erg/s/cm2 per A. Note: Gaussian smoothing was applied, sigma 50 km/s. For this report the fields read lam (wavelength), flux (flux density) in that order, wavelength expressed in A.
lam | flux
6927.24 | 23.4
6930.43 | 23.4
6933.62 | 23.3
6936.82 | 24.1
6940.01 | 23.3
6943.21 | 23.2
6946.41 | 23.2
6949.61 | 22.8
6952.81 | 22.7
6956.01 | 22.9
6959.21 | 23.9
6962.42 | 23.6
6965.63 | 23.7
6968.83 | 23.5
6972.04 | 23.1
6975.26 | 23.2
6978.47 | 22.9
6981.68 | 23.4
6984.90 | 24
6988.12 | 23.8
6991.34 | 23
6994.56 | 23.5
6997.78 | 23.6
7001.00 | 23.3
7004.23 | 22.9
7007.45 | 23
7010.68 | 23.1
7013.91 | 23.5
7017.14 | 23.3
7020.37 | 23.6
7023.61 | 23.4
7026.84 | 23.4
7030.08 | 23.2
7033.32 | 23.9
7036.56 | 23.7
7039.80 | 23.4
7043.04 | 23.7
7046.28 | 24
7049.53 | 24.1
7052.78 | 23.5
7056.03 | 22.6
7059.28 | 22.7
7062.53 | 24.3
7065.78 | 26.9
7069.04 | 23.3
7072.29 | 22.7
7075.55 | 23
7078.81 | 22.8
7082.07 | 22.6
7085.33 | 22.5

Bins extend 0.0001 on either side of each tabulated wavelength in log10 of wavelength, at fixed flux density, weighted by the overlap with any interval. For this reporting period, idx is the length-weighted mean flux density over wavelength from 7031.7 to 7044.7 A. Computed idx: 23.7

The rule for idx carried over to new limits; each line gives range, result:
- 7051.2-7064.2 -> 23.3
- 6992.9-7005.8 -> 23.3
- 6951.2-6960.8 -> 23.2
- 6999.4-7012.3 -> 23.1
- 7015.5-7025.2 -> 23.4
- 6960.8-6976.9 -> 23.4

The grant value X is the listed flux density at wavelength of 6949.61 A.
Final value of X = 22.8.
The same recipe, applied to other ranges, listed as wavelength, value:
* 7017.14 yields 23.3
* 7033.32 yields 23.9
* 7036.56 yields 23.7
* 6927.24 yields 23.4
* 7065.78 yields 26.9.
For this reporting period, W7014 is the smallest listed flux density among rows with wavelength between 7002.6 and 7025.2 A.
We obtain 22.9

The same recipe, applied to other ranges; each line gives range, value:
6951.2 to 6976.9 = 22.7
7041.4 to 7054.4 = 23.5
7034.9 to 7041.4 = 23.4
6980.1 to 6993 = 23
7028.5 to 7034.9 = 23.2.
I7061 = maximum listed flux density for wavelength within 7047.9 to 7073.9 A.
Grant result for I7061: 26.9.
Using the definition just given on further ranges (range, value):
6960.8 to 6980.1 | 23.7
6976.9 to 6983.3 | 23.4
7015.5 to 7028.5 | 23.6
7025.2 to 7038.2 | 23.9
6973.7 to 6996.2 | 24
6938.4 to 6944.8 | 23.3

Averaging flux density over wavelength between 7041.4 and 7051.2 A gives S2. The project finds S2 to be 23.9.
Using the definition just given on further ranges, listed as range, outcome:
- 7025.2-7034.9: 23.5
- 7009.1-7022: 23.4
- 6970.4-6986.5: 23.3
